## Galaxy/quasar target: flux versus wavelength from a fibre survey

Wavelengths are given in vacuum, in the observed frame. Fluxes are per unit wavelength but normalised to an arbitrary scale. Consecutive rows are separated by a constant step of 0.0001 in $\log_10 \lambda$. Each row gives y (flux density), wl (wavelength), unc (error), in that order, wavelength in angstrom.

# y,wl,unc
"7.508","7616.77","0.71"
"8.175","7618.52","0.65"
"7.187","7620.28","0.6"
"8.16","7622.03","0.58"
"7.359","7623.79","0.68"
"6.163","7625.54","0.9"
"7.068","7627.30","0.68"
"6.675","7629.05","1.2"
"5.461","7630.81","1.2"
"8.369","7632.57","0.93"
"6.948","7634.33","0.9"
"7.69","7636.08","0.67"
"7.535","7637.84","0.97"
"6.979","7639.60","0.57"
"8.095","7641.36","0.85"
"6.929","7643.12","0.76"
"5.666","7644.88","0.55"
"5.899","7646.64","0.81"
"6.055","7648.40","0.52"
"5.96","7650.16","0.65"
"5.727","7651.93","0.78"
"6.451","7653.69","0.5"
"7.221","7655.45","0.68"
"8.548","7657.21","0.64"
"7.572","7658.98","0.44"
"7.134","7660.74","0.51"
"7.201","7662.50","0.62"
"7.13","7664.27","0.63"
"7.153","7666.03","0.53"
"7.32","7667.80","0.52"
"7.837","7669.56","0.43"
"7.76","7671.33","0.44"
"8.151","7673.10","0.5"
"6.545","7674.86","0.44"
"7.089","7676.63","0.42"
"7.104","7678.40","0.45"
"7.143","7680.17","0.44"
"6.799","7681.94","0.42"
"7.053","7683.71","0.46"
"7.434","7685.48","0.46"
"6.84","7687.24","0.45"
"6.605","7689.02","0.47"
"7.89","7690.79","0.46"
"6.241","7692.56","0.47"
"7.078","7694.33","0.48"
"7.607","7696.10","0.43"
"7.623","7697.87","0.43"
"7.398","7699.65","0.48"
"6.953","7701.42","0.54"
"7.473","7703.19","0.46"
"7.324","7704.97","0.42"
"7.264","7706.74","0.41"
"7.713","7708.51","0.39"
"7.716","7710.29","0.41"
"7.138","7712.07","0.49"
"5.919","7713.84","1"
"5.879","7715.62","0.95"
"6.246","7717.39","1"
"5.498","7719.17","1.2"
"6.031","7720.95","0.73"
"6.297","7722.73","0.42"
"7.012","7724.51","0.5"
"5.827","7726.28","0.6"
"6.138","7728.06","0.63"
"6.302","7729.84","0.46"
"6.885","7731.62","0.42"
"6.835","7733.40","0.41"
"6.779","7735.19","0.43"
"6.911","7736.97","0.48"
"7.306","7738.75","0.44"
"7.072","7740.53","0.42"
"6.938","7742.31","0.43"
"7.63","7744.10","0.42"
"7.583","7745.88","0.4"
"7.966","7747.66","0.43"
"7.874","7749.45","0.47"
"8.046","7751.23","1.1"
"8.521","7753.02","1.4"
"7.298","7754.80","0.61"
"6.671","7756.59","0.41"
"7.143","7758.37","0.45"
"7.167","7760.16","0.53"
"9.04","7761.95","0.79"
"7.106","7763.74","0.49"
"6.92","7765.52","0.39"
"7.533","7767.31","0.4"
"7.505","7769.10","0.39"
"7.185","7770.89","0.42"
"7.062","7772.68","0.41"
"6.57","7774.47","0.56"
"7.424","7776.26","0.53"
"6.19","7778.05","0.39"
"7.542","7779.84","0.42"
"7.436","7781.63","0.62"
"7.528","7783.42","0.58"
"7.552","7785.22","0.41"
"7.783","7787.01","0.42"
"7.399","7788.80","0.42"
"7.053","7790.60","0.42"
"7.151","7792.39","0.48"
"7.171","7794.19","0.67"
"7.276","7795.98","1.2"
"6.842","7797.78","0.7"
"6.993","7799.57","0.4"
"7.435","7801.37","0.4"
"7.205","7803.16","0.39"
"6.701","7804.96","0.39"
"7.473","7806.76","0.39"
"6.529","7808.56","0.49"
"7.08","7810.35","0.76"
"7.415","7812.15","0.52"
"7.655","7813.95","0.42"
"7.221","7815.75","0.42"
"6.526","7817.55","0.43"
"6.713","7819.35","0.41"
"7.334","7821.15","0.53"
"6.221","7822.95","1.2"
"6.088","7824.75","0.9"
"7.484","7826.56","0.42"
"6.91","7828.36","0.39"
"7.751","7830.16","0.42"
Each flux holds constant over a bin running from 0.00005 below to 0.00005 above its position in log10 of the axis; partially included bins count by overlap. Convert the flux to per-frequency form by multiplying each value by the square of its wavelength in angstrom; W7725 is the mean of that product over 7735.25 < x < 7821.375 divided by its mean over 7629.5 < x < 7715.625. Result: 1.06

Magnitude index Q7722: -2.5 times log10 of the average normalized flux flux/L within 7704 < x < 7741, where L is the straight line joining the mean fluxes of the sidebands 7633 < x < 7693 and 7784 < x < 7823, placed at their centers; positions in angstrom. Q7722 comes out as 0.068 mag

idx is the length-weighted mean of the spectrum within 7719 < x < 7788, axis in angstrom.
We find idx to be 7.15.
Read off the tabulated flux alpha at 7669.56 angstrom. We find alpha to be 7.837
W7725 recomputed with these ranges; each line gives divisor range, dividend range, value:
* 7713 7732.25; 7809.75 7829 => 1.16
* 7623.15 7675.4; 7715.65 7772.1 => 1.03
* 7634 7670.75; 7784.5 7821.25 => 1.06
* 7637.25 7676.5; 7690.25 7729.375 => 0.98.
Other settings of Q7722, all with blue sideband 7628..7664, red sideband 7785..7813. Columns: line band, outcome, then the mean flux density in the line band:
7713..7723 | 0.18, 5.96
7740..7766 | -0.07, 7.55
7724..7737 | 0.08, 6.55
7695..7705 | -0.06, 7.39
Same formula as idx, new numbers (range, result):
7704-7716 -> 7.04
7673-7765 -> 7.07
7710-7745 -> 6.6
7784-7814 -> 7.21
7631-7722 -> 7.02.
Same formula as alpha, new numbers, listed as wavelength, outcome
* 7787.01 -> 7.783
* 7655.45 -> 7.221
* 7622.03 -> 8.16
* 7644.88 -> 5.666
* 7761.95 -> 9.04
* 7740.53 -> 7.072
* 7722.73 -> 6.297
